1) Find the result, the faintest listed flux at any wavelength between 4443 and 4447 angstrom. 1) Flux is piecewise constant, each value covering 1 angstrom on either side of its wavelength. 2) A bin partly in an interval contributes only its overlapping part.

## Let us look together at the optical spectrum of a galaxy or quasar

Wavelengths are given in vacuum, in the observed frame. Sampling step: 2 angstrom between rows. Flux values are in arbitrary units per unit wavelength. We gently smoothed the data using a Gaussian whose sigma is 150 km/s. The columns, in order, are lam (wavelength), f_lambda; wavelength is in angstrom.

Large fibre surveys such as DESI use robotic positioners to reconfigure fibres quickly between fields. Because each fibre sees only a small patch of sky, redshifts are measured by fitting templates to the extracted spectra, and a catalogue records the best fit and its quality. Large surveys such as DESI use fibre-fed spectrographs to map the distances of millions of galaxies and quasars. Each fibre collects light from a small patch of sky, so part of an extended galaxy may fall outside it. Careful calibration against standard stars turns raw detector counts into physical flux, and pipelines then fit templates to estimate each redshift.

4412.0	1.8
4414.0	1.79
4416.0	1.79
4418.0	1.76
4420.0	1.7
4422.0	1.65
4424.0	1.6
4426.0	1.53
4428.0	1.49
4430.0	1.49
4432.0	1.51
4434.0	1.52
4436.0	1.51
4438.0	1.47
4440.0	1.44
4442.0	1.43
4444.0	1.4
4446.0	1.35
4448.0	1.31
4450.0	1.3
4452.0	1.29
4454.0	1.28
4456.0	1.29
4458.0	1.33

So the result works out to 1.35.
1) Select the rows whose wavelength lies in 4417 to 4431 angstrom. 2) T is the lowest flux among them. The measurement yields 1.49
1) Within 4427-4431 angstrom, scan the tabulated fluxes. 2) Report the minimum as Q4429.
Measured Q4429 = 1.49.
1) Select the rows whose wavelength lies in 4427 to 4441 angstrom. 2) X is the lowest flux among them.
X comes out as 1.44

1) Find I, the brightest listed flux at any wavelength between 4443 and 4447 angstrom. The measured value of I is 1.4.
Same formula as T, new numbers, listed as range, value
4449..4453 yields 1.29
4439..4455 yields 1.28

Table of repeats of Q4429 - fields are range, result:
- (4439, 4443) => 1.43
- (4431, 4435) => 1.51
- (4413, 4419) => 1.76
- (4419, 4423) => 1.65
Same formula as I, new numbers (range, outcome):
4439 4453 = 1.44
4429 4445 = 1.52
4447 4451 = 1.31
